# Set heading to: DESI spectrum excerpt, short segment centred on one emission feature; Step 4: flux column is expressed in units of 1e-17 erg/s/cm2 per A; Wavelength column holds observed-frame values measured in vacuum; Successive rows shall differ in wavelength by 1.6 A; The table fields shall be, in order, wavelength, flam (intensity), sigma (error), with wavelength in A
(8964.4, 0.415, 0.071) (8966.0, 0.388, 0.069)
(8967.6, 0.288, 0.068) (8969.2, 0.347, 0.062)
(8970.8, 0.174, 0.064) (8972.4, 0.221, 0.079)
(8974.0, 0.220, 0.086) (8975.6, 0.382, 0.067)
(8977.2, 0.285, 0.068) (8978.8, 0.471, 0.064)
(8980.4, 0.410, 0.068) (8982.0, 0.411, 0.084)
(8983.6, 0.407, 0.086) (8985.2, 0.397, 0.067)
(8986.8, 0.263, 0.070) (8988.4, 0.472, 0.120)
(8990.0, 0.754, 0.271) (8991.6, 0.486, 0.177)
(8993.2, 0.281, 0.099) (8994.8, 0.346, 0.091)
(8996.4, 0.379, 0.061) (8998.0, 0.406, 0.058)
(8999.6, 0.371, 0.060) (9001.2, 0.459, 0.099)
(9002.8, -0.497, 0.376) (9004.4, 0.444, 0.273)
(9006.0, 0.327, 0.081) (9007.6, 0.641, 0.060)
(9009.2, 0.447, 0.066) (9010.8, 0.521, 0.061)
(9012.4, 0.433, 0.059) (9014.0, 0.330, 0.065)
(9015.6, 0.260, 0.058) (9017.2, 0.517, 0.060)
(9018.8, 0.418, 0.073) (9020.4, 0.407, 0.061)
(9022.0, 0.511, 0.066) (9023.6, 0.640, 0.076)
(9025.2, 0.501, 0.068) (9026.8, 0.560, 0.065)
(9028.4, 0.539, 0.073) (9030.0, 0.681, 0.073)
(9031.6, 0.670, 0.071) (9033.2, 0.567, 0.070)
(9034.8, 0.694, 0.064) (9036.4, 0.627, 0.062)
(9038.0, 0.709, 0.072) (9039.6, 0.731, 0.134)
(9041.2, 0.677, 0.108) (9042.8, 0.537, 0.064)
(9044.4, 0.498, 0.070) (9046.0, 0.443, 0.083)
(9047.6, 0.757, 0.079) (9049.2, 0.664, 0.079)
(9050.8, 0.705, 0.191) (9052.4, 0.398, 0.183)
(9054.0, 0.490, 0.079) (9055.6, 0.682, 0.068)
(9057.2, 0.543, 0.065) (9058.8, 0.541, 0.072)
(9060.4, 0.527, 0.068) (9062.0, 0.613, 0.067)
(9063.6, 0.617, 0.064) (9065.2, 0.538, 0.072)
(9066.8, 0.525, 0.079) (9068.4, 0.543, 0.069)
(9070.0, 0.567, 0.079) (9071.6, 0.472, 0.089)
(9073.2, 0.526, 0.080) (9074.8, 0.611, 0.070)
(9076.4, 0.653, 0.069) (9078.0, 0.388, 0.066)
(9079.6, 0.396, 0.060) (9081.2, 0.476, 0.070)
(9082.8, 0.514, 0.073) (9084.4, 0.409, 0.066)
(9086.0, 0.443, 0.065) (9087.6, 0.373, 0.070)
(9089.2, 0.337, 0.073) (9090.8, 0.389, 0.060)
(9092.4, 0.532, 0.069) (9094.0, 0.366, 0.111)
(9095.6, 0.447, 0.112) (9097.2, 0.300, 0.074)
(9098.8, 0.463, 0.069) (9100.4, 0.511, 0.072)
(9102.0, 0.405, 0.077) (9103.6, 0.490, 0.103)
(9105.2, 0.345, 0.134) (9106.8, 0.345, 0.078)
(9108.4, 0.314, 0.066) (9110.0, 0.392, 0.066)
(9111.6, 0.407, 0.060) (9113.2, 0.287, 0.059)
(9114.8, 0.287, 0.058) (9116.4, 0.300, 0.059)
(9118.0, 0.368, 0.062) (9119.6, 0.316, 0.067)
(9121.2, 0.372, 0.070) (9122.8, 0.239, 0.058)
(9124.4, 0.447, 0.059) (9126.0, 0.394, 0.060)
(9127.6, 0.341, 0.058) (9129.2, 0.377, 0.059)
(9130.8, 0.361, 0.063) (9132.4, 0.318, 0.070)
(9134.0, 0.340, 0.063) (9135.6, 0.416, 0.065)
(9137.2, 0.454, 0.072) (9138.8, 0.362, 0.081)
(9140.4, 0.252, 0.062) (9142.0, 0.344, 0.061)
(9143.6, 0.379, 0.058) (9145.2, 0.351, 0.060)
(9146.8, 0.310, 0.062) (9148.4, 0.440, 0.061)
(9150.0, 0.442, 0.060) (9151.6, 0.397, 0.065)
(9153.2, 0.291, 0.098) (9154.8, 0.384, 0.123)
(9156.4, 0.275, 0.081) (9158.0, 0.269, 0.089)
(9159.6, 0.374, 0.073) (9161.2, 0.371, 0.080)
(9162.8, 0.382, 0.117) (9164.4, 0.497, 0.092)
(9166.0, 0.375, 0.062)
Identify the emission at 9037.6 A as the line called Mg II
